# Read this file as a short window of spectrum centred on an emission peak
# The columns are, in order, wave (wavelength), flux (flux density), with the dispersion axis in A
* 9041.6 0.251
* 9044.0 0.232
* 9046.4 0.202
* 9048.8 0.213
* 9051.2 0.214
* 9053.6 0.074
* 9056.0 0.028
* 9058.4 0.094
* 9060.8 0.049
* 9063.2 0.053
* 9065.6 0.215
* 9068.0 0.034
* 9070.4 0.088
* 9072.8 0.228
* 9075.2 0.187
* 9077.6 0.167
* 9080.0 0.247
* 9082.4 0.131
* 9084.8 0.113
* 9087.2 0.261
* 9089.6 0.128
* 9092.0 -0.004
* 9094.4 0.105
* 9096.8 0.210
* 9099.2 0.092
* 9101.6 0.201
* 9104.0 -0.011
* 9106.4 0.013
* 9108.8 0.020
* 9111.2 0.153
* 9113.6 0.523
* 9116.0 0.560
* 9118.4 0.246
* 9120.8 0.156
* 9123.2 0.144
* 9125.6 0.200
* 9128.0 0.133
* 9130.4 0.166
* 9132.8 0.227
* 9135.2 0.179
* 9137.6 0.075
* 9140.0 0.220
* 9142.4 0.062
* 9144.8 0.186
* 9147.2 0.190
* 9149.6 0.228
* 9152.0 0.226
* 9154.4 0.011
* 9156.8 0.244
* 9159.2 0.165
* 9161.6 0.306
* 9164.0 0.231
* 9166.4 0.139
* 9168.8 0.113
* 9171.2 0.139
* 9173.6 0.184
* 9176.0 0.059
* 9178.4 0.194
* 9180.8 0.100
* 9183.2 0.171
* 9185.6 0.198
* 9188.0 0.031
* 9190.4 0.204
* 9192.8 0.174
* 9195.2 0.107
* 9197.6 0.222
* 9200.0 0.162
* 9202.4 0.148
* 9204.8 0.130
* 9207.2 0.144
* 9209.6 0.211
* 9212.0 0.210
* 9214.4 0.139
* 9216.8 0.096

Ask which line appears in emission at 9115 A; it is H-beta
